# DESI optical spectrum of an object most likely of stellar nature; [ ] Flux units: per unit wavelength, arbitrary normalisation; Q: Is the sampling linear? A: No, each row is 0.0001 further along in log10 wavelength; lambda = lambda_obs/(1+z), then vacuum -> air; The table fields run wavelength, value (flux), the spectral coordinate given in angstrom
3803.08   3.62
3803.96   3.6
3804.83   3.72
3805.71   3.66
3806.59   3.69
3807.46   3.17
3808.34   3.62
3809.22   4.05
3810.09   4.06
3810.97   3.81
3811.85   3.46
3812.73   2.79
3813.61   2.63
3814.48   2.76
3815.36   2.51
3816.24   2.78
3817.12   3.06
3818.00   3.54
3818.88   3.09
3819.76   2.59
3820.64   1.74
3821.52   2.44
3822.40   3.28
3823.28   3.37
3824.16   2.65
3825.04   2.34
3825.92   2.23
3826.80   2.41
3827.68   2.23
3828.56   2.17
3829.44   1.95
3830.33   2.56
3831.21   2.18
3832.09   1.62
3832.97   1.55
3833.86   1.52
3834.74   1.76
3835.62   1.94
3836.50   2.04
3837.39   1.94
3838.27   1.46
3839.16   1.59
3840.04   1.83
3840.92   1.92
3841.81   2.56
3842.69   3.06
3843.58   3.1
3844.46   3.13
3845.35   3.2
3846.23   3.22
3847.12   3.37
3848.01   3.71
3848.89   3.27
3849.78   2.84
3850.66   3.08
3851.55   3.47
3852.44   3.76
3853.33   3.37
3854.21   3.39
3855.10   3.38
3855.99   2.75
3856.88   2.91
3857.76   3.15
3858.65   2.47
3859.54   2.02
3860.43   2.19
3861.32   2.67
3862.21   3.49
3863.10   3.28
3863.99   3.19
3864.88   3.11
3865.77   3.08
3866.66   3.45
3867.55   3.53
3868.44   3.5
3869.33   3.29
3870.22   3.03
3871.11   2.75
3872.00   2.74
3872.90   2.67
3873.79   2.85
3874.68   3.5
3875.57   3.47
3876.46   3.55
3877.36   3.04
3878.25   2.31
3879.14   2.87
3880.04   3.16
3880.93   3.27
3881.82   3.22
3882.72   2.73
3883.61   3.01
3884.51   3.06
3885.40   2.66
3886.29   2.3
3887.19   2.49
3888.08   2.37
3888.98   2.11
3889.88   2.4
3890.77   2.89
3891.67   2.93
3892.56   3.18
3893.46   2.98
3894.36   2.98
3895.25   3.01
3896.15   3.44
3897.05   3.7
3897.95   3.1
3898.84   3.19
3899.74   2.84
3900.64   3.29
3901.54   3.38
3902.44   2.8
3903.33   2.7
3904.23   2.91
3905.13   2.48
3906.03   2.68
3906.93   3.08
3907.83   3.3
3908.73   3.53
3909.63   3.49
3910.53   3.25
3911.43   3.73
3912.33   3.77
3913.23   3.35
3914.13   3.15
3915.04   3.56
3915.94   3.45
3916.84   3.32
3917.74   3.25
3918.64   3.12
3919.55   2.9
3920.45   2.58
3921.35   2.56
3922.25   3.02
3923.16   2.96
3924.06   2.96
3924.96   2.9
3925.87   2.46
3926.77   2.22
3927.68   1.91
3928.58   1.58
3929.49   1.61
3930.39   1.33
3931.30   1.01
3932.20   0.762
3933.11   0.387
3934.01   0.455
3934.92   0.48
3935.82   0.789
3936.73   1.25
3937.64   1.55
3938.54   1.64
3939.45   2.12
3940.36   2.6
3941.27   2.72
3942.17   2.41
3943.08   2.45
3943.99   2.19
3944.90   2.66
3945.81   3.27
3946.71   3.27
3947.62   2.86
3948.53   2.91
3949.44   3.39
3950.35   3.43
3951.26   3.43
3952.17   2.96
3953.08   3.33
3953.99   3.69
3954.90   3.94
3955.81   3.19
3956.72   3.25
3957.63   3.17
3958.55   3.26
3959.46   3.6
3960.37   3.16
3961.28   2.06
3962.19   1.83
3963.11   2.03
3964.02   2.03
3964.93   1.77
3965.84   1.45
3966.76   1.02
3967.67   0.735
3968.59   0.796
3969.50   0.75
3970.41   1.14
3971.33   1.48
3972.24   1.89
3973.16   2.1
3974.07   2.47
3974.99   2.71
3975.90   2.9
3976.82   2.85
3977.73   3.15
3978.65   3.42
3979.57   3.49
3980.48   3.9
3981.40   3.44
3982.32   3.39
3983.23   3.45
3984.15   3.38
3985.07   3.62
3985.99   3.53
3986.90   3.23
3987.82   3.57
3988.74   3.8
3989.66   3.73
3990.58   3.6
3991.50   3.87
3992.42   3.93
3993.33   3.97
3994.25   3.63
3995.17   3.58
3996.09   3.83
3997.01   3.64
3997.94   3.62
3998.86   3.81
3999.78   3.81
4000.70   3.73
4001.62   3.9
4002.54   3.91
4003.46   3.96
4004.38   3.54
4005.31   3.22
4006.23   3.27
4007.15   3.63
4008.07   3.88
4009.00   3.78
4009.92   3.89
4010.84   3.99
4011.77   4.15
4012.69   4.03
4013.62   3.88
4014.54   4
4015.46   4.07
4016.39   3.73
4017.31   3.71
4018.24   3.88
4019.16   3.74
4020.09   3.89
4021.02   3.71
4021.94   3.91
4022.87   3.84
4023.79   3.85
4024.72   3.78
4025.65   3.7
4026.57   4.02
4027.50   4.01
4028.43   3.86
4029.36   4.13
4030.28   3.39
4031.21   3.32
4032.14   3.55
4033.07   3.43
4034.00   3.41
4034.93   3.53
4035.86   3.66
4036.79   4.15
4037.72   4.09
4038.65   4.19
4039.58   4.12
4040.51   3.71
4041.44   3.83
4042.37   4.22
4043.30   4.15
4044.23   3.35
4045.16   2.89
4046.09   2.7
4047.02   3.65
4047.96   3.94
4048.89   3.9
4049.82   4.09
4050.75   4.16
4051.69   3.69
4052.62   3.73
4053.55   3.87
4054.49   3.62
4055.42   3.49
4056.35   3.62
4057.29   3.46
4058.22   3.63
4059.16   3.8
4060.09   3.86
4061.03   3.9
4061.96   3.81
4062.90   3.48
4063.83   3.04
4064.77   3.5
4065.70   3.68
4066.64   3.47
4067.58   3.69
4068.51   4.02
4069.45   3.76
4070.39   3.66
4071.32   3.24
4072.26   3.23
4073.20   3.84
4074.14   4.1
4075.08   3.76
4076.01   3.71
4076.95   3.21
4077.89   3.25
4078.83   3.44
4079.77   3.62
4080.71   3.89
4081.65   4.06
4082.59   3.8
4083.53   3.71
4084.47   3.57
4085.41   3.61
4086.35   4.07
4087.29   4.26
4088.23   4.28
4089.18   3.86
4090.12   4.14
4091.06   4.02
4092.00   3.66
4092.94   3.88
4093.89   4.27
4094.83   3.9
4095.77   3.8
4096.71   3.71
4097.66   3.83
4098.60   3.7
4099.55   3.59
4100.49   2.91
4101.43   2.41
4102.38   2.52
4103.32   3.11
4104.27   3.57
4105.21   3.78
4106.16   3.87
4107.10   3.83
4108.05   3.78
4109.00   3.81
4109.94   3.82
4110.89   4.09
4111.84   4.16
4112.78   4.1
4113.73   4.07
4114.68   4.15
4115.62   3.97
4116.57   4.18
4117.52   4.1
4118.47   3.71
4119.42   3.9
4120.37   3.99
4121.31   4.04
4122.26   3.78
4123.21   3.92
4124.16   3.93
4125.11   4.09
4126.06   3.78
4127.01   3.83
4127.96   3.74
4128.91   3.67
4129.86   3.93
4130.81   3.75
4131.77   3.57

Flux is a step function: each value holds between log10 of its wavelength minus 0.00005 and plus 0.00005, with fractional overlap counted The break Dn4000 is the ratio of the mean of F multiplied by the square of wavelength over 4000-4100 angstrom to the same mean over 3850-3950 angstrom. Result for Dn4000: 1.46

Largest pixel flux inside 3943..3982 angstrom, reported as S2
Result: 3.94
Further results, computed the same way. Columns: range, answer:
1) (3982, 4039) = 4.19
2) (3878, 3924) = 3.77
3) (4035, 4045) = 4.22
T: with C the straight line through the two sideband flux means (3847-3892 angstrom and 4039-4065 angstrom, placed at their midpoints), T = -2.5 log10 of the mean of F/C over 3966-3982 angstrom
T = 0.45 mag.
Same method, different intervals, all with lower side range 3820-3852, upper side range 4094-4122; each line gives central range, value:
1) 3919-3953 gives 0.300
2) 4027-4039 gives -0.106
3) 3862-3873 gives -0.209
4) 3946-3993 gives 0.088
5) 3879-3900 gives -0.075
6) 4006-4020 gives -0.168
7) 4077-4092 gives -0.052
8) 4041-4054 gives -0.080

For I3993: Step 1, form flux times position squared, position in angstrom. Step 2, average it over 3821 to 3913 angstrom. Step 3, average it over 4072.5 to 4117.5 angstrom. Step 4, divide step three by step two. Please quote 1.48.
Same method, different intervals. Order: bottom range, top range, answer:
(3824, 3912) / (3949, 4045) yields 1.26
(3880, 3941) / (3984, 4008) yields 1.47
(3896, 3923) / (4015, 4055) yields 1.27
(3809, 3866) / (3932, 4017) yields 1.15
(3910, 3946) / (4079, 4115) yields 1.75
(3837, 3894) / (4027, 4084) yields 1.39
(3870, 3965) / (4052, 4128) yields 1.49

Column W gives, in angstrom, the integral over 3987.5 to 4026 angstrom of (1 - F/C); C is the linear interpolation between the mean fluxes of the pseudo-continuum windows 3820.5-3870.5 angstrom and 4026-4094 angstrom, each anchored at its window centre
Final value -3.4 angstrom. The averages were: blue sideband 2.7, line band 3.79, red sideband 3.73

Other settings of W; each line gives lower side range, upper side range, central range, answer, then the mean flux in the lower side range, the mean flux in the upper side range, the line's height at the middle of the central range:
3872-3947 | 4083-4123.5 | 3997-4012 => -2.42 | 2.67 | 3.8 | 3.22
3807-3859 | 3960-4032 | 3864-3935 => 3.24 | 2.74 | 3.27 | 2.96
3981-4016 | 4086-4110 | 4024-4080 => 0.36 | 3.72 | 3.7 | 3.71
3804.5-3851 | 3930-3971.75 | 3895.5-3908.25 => -3.57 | 2.72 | 2.18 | 2.39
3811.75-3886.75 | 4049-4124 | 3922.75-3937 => 7.05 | 2.78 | 3.74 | 3.1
